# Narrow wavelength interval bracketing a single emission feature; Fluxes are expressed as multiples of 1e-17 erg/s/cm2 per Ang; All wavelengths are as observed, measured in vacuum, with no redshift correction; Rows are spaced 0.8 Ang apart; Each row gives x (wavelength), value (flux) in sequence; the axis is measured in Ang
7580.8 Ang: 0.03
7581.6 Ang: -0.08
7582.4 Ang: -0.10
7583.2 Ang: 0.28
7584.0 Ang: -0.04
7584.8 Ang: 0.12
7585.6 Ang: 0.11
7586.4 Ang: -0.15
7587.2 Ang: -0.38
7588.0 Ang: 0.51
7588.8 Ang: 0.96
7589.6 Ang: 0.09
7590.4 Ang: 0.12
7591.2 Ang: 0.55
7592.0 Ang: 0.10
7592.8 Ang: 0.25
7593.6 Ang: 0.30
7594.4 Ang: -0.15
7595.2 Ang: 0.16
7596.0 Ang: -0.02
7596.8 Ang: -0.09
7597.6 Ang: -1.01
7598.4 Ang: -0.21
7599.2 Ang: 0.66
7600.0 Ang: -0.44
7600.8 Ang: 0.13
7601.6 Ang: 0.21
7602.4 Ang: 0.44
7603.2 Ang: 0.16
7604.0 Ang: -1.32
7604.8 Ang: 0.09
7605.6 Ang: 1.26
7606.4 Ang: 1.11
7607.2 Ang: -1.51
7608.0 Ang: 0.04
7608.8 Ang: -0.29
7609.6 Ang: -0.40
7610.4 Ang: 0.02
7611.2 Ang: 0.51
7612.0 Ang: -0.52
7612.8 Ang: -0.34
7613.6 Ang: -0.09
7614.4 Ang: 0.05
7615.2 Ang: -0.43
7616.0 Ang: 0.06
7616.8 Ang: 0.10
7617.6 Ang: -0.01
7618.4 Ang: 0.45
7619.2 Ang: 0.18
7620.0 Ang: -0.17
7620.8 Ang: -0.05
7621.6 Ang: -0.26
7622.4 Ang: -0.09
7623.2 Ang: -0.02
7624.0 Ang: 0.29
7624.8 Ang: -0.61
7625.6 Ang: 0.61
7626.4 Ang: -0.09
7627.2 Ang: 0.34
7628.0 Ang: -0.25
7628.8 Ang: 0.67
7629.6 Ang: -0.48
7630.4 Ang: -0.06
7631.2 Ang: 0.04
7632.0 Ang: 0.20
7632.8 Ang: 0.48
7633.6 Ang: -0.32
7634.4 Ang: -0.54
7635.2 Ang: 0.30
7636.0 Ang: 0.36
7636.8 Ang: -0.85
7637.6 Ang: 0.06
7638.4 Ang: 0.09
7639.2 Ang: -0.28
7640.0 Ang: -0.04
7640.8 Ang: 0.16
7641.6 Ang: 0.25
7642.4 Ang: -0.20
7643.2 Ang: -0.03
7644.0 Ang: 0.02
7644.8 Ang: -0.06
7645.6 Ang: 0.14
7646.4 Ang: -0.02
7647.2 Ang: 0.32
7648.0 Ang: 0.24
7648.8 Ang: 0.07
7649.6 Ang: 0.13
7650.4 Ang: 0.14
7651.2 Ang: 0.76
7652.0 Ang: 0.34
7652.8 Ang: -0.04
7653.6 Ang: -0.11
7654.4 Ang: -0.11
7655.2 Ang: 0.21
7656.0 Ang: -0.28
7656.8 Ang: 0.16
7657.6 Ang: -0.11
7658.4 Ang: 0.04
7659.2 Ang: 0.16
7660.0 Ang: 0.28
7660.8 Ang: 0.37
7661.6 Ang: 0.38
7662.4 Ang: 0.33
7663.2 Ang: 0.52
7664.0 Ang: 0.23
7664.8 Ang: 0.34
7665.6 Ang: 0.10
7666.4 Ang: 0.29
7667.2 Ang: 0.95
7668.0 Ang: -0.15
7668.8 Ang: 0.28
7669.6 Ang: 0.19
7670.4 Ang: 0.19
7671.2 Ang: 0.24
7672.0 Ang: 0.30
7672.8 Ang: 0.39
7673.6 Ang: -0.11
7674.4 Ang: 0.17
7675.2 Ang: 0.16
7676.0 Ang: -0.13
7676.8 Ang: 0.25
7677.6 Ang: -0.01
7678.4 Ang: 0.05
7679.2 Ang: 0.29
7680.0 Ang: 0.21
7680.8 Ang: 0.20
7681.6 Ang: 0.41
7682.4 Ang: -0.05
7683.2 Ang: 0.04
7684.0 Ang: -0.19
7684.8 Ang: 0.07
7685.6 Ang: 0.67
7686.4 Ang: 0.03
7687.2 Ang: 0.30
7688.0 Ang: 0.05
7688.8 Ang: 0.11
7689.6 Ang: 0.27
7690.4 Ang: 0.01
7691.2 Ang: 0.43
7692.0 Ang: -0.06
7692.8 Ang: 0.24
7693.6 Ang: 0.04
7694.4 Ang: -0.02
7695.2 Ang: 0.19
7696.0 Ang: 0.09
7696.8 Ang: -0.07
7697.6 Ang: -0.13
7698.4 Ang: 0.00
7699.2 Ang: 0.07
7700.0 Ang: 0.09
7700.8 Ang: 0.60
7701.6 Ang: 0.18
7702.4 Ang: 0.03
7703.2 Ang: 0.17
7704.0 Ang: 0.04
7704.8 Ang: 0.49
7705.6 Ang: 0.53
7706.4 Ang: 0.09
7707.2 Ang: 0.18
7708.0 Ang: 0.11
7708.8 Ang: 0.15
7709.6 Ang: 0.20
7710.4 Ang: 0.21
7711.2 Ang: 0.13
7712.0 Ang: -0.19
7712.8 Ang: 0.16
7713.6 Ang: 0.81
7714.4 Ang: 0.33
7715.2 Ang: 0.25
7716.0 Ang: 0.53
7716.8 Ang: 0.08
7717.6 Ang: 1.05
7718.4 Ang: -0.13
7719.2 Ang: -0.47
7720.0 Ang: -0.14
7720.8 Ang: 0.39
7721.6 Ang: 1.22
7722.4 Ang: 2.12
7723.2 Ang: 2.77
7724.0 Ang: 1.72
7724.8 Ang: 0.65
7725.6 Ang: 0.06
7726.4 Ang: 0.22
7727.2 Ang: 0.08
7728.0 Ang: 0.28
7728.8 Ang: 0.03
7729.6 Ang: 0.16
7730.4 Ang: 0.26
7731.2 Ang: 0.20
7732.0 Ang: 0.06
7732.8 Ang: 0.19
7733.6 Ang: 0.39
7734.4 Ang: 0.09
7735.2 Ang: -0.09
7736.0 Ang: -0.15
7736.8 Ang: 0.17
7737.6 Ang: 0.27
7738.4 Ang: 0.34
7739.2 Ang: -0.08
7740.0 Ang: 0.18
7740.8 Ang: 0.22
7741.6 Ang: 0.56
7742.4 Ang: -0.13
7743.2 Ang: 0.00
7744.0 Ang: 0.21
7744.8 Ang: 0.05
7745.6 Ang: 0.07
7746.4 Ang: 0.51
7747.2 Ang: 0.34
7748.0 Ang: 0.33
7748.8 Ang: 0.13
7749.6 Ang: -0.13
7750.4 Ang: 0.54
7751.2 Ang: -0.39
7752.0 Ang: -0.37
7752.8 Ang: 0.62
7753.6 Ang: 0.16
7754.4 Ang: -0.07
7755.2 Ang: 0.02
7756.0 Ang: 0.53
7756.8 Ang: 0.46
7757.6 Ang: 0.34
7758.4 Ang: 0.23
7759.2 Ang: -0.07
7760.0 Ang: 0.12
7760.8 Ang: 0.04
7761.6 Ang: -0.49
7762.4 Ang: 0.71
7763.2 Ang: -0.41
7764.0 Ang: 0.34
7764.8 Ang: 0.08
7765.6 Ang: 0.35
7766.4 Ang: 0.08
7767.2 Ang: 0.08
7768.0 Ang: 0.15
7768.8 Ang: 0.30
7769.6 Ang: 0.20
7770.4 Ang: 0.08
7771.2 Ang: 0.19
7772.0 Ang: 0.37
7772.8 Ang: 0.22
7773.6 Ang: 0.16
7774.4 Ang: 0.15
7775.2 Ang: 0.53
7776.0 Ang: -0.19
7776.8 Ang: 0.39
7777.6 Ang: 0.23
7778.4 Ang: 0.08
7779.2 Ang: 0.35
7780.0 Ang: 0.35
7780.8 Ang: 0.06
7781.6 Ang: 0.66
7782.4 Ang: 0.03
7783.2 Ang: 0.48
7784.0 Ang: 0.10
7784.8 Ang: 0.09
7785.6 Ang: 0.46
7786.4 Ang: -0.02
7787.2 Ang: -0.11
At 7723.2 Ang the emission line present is H-alpha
